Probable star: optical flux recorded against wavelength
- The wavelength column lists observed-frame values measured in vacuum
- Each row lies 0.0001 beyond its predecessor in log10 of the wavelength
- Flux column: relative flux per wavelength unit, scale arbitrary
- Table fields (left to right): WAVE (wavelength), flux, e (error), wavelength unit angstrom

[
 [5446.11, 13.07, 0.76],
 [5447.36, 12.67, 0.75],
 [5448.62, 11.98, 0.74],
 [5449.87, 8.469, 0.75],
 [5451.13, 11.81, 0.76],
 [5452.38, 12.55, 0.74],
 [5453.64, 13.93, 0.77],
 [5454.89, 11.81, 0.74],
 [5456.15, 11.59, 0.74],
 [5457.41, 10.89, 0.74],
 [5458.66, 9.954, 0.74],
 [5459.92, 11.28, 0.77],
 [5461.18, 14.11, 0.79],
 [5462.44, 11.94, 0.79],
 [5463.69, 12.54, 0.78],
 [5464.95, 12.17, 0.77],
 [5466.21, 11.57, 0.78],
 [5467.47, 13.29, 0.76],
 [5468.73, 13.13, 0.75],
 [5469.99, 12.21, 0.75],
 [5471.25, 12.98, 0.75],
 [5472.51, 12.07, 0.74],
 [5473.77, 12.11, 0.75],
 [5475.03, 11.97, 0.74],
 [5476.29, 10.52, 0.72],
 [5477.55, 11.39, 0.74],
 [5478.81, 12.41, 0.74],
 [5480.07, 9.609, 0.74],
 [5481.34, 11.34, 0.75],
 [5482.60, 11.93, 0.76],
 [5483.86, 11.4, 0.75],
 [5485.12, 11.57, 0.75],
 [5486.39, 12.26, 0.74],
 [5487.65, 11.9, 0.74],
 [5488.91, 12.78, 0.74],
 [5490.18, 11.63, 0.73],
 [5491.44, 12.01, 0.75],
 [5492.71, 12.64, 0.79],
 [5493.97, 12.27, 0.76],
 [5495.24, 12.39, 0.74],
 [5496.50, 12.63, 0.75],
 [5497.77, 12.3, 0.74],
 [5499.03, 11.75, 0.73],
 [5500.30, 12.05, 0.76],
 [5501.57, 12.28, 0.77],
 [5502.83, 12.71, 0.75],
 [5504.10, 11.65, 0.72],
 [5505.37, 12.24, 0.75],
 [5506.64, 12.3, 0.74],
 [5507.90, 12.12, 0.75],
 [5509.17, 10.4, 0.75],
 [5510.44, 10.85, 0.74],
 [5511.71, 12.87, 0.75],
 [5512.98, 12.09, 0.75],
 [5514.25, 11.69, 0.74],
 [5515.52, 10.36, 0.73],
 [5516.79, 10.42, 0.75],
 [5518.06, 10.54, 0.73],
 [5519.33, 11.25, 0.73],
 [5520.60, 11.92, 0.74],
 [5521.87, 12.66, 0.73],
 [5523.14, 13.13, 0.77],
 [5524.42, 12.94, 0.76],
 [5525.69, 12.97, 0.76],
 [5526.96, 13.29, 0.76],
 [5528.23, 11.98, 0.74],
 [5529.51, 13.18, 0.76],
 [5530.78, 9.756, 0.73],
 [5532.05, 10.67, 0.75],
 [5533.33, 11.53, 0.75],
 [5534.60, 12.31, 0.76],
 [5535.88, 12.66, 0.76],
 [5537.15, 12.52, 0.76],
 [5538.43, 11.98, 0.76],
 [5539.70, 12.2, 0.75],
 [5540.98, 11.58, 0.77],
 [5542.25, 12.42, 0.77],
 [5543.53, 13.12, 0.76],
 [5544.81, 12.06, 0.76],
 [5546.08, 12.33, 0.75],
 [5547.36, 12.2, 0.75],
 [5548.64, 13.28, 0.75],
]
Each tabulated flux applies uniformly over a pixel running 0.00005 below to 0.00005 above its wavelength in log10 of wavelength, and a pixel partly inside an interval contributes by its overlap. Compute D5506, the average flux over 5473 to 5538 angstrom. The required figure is 11.9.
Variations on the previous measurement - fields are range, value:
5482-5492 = 11.9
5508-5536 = 11.8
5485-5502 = 12.2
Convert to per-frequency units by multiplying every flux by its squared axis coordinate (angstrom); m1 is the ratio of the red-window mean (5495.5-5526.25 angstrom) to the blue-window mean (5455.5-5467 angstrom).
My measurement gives 1.03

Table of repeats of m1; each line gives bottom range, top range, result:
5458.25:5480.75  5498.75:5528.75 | 1.01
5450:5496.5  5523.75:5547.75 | 1.04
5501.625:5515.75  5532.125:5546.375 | 1.04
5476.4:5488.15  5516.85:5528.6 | 1.08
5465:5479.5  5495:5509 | 1.01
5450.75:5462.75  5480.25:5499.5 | 1.01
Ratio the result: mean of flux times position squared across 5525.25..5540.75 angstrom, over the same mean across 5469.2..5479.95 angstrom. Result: 1.04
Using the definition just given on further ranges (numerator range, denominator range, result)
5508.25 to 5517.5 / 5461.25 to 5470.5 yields 0.92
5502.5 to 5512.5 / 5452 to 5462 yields 1.01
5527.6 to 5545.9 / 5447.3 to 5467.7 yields 1.04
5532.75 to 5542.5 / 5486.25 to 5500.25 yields 1.01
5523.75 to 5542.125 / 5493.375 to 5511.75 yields 1.02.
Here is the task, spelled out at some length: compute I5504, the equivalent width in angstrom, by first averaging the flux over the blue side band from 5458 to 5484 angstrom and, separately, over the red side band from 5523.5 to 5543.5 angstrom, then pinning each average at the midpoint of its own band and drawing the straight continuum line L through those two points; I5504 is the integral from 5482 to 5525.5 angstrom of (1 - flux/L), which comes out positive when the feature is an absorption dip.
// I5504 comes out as 0.35 angstrom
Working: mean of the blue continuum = 11.9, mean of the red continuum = 12.2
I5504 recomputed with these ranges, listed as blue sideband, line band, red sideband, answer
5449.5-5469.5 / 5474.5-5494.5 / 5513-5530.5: 0.4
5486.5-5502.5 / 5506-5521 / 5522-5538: 1.0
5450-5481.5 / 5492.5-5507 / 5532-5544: -0.3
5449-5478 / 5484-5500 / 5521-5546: -0.1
